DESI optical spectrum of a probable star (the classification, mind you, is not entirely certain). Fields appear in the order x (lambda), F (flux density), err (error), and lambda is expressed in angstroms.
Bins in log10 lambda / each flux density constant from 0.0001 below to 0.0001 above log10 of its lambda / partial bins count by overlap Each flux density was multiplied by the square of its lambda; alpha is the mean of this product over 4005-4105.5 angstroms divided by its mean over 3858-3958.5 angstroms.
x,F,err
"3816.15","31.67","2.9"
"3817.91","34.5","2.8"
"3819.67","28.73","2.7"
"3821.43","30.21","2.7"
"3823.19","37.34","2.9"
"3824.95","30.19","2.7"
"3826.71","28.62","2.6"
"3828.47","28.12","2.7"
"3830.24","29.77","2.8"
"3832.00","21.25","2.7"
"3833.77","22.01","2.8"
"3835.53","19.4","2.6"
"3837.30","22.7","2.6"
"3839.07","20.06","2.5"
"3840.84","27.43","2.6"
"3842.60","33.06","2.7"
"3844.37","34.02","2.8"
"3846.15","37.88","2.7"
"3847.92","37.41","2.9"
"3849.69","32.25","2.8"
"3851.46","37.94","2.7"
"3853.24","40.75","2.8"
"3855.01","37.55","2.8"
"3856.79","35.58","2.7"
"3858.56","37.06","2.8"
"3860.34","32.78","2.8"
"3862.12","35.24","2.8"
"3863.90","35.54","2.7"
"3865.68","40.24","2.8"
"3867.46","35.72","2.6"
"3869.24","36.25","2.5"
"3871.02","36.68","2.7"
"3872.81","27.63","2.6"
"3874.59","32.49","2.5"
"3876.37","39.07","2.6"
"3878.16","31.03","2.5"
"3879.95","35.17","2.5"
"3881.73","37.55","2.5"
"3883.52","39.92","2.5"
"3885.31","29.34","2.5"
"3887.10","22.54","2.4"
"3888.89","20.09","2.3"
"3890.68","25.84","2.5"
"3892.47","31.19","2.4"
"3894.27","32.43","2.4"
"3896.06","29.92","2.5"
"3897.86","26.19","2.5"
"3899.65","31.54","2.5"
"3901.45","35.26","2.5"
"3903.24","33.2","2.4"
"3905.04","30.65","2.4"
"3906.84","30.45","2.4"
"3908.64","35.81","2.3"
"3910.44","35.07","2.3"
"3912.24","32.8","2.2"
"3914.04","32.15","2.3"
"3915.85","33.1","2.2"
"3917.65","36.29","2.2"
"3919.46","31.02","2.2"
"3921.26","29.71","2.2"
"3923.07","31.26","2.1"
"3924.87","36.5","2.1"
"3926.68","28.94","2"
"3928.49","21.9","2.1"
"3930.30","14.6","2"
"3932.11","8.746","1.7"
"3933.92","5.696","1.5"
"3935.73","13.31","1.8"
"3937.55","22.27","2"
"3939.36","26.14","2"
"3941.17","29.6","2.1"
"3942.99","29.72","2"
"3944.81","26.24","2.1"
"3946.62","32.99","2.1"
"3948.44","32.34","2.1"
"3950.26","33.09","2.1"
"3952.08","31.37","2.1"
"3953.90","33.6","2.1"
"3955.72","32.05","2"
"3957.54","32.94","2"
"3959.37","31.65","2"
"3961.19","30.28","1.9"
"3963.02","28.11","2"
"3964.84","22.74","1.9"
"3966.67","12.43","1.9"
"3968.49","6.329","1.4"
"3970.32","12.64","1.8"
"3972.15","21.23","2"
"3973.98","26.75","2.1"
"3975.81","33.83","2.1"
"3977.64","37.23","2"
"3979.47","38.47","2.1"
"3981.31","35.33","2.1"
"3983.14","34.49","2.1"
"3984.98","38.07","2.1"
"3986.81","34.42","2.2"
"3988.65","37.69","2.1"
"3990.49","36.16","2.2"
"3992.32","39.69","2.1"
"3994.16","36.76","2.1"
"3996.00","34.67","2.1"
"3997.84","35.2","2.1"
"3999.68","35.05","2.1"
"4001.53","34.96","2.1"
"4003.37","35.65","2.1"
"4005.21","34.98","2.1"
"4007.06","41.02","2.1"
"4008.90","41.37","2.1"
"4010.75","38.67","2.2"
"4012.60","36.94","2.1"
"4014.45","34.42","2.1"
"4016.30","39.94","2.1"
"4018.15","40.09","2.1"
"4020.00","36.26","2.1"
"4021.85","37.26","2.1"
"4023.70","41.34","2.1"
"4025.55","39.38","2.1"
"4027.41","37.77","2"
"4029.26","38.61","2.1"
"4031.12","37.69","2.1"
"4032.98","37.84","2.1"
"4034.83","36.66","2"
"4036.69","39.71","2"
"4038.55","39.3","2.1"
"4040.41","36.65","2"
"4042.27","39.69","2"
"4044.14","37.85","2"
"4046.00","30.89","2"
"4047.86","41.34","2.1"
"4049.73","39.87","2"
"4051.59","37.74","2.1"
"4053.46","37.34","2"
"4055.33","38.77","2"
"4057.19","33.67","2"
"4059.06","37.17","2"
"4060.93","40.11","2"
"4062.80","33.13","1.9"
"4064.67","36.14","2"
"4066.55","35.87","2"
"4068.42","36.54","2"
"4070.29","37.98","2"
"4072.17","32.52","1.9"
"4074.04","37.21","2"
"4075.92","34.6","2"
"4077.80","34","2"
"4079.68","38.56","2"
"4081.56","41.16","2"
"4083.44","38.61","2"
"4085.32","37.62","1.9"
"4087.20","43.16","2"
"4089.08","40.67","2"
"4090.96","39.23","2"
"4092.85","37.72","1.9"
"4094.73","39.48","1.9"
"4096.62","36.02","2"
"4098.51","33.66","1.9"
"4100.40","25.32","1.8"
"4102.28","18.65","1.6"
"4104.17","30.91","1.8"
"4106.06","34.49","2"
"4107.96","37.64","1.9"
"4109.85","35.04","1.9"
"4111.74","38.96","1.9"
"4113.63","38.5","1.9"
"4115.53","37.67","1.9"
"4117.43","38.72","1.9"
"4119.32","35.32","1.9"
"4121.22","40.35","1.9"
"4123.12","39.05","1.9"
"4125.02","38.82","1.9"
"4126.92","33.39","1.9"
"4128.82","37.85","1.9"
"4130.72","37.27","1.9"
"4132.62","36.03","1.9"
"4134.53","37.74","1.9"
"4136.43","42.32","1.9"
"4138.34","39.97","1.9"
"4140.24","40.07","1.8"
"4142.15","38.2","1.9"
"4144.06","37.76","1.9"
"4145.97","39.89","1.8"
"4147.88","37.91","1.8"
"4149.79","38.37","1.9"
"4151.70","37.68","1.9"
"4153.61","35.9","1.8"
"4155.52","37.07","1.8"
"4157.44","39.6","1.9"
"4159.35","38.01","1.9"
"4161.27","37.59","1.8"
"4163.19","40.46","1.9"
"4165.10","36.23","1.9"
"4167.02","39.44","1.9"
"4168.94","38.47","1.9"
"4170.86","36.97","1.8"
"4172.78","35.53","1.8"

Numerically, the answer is 1.3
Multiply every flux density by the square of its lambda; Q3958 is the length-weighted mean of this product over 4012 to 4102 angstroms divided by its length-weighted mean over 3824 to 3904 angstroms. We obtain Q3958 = 1.29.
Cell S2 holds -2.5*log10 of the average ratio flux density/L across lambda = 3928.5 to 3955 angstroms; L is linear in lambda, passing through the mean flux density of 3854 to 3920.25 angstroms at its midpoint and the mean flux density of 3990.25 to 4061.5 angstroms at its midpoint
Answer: 0.40 mag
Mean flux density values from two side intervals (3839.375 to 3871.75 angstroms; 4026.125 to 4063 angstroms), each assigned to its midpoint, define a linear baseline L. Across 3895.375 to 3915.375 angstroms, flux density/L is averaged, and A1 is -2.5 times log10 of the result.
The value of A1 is 0.13 mag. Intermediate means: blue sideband 35.5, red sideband 37.7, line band 32.1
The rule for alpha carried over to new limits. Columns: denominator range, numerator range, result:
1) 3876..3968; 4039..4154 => 1.40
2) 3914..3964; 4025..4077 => 1.42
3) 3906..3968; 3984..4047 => 1.41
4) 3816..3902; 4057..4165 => 1.32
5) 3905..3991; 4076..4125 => 1.38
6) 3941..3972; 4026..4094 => 1.48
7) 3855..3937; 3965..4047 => 1.21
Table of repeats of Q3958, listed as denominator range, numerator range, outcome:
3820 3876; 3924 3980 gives 0.84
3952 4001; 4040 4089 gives 1.27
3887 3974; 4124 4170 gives 1.56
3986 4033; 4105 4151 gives 1.07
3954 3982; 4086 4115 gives 1.40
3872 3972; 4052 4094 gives 1.43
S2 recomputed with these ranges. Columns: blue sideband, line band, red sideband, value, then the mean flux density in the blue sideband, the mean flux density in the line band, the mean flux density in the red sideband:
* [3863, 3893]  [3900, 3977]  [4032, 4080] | 0.24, 32.7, 27.3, 36.9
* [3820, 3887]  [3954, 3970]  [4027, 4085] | 0.38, 32.4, 24.6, 37.3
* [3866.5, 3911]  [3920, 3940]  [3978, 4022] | 0.47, 32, 21.8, 37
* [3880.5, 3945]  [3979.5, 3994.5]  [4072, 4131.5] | -0.17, 28.3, 36.7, 36.4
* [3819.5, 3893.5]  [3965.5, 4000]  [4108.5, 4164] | 0.13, 31.8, 30.8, 38.1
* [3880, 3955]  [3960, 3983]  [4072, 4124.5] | 0.20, 28.9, 25.8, 36.3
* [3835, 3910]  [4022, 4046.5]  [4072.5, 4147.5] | -0.07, 32.5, 38.1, 36.9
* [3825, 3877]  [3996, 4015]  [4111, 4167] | -0.04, 32.2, 36.8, 38.2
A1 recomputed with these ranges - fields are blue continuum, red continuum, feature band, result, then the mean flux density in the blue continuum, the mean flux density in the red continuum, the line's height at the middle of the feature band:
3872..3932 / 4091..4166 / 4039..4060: -0.082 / 30.6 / 36.8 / 34.7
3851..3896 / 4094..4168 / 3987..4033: -0.064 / 33.7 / 36.9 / 35.4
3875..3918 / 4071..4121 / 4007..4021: -0.122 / 31.9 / 36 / 34.3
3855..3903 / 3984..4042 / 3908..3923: 0.034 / 32.9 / 37.6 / 34.2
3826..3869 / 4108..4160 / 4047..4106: 0.016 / 31.9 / 38.1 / 36.8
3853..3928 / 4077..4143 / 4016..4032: -0.097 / 32.9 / 36.9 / 35.3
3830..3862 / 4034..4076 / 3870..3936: 0.113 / 31.2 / 37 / 32.8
